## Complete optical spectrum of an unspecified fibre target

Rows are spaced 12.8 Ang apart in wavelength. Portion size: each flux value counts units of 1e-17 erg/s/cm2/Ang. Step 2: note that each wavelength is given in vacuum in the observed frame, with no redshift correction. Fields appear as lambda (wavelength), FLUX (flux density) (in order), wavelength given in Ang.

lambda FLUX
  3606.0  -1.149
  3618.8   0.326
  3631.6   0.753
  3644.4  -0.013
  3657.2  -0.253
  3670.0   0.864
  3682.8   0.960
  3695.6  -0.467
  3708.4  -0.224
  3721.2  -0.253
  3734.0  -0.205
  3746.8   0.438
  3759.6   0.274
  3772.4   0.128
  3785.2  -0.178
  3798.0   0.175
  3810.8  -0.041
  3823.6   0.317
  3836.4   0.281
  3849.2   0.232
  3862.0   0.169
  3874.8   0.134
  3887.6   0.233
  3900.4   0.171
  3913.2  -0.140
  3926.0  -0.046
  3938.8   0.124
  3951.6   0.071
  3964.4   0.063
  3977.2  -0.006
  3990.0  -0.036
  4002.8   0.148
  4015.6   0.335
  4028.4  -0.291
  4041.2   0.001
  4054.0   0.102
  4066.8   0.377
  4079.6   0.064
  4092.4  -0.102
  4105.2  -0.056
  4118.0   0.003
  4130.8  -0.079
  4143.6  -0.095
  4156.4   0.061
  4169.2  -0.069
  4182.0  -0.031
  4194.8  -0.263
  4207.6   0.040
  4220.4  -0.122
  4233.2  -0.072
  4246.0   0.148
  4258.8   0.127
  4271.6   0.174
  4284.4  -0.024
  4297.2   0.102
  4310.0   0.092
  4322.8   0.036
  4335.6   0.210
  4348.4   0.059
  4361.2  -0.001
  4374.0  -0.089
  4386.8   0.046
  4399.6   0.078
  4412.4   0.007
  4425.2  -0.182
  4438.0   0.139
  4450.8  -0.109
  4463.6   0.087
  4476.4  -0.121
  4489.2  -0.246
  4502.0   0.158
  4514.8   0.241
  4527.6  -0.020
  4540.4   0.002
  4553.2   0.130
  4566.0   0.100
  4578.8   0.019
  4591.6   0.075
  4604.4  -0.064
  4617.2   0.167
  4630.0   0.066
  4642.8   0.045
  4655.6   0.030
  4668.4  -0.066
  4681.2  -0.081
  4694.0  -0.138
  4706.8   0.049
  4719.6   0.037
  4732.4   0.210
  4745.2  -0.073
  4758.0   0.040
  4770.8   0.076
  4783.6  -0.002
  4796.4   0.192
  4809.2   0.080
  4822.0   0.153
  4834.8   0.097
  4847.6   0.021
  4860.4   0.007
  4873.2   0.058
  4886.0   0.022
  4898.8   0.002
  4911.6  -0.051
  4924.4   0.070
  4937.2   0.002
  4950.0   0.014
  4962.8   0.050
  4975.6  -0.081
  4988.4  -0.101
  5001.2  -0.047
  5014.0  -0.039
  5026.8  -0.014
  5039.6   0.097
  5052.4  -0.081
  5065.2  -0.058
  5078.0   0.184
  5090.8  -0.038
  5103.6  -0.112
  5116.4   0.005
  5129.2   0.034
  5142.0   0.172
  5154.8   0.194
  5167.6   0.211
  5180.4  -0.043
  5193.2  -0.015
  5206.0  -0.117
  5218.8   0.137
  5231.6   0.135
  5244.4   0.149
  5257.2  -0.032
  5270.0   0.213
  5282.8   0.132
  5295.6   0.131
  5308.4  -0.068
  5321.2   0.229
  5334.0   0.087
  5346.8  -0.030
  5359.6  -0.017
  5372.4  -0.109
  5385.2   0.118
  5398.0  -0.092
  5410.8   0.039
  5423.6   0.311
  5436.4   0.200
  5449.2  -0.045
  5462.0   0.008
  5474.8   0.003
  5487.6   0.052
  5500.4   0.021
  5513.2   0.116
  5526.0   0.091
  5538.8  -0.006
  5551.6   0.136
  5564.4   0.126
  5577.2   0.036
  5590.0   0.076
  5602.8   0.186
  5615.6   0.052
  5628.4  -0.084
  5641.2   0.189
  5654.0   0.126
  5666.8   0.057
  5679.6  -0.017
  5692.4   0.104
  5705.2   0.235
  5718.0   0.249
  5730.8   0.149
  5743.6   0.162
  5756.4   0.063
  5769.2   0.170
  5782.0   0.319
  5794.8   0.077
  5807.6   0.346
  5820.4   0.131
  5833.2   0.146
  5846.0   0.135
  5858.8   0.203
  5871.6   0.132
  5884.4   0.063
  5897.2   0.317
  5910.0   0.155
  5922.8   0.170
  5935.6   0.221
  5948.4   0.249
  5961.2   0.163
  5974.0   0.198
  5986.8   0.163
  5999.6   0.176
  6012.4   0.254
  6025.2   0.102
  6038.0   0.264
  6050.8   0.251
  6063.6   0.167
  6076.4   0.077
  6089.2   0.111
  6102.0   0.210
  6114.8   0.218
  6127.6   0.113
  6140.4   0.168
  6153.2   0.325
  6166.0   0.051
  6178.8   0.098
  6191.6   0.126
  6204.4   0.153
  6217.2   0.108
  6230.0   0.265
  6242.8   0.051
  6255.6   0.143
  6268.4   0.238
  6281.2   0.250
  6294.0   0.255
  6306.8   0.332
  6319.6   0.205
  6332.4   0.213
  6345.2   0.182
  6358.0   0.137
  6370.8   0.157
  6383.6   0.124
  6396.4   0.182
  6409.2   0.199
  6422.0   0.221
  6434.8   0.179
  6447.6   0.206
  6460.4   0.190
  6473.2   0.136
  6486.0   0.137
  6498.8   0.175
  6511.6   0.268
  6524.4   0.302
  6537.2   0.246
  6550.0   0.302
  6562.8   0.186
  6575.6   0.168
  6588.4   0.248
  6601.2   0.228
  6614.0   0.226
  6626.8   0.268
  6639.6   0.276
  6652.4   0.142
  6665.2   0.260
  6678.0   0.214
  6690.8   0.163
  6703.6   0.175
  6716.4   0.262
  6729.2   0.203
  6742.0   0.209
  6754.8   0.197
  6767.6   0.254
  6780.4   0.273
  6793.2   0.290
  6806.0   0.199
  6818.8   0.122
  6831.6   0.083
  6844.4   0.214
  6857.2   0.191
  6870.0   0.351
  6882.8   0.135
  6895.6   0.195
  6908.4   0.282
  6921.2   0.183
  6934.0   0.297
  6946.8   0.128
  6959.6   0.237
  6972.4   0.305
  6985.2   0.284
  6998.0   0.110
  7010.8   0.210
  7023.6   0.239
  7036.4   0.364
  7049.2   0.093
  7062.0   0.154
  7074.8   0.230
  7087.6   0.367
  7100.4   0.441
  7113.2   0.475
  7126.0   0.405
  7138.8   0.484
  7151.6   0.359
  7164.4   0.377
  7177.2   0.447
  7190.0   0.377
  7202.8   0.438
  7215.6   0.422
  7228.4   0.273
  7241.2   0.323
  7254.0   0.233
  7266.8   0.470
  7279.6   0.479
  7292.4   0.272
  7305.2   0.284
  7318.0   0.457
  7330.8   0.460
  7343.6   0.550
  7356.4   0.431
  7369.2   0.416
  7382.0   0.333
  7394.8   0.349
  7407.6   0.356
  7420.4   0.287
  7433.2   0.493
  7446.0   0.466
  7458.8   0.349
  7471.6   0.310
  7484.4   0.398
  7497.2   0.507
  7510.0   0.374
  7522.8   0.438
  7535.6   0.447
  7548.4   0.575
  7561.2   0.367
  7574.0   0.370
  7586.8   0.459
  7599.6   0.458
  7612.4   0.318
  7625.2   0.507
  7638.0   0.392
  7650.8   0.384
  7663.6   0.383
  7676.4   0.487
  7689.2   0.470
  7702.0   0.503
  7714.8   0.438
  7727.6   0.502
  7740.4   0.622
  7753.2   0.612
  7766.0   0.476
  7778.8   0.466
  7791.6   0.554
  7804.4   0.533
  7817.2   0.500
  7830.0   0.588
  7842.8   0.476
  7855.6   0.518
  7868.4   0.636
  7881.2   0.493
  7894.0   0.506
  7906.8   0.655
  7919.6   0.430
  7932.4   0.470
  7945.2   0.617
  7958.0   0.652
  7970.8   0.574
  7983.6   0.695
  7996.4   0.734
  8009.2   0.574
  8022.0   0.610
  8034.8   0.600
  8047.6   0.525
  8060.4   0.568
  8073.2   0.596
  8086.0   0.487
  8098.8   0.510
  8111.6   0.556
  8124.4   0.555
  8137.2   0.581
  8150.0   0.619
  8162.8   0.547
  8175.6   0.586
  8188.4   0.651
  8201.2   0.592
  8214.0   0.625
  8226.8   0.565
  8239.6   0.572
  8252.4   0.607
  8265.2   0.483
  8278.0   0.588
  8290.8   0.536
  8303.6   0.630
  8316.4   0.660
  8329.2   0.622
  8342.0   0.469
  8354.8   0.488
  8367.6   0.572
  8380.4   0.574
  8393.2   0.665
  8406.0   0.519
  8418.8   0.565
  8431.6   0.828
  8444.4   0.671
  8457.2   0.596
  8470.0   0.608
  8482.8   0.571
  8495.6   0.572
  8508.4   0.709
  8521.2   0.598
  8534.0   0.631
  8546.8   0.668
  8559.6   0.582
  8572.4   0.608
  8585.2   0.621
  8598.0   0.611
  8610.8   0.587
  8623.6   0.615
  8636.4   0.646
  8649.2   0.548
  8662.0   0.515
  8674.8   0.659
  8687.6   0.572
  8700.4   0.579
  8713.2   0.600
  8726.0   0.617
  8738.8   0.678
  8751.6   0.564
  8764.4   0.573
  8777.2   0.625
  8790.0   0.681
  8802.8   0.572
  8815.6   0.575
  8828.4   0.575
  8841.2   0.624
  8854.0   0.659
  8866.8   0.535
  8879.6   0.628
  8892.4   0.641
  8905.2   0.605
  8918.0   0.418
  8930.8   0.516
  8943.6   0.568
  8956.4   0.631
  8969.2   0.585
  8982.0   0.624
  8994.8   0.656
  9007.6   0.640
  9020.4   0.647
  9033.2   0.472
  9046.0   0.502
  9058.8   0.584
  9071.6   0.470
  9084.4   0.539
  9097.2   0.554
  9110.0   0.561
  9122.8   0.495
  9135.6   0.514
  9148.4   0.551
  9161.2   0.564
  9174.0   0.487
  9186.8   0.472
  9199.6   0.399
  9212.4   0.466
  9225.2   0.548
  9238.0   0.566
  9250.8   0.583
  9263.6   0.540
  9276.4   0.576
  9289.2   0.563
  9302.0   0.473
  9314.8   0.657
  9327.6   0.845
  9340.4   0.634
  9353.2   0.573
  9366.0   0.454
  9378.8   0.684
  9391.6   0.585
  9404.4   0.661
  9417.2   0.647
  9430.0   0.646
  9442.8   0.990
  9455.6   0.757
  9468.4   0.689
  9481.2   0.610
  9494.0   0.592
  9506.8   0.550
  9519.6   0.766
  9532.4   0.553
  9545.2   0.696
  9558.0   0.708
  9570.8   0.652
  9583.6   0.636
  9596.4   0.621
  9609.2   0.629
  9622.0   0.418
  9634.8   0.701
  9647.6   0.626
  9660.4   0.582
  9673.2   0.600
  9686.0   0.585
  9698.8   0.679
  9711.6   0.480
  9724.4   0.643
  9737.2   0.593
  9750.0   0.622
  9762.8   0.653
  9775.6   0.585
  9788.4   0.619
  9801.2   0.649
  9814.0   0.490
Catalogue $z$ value 0.778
